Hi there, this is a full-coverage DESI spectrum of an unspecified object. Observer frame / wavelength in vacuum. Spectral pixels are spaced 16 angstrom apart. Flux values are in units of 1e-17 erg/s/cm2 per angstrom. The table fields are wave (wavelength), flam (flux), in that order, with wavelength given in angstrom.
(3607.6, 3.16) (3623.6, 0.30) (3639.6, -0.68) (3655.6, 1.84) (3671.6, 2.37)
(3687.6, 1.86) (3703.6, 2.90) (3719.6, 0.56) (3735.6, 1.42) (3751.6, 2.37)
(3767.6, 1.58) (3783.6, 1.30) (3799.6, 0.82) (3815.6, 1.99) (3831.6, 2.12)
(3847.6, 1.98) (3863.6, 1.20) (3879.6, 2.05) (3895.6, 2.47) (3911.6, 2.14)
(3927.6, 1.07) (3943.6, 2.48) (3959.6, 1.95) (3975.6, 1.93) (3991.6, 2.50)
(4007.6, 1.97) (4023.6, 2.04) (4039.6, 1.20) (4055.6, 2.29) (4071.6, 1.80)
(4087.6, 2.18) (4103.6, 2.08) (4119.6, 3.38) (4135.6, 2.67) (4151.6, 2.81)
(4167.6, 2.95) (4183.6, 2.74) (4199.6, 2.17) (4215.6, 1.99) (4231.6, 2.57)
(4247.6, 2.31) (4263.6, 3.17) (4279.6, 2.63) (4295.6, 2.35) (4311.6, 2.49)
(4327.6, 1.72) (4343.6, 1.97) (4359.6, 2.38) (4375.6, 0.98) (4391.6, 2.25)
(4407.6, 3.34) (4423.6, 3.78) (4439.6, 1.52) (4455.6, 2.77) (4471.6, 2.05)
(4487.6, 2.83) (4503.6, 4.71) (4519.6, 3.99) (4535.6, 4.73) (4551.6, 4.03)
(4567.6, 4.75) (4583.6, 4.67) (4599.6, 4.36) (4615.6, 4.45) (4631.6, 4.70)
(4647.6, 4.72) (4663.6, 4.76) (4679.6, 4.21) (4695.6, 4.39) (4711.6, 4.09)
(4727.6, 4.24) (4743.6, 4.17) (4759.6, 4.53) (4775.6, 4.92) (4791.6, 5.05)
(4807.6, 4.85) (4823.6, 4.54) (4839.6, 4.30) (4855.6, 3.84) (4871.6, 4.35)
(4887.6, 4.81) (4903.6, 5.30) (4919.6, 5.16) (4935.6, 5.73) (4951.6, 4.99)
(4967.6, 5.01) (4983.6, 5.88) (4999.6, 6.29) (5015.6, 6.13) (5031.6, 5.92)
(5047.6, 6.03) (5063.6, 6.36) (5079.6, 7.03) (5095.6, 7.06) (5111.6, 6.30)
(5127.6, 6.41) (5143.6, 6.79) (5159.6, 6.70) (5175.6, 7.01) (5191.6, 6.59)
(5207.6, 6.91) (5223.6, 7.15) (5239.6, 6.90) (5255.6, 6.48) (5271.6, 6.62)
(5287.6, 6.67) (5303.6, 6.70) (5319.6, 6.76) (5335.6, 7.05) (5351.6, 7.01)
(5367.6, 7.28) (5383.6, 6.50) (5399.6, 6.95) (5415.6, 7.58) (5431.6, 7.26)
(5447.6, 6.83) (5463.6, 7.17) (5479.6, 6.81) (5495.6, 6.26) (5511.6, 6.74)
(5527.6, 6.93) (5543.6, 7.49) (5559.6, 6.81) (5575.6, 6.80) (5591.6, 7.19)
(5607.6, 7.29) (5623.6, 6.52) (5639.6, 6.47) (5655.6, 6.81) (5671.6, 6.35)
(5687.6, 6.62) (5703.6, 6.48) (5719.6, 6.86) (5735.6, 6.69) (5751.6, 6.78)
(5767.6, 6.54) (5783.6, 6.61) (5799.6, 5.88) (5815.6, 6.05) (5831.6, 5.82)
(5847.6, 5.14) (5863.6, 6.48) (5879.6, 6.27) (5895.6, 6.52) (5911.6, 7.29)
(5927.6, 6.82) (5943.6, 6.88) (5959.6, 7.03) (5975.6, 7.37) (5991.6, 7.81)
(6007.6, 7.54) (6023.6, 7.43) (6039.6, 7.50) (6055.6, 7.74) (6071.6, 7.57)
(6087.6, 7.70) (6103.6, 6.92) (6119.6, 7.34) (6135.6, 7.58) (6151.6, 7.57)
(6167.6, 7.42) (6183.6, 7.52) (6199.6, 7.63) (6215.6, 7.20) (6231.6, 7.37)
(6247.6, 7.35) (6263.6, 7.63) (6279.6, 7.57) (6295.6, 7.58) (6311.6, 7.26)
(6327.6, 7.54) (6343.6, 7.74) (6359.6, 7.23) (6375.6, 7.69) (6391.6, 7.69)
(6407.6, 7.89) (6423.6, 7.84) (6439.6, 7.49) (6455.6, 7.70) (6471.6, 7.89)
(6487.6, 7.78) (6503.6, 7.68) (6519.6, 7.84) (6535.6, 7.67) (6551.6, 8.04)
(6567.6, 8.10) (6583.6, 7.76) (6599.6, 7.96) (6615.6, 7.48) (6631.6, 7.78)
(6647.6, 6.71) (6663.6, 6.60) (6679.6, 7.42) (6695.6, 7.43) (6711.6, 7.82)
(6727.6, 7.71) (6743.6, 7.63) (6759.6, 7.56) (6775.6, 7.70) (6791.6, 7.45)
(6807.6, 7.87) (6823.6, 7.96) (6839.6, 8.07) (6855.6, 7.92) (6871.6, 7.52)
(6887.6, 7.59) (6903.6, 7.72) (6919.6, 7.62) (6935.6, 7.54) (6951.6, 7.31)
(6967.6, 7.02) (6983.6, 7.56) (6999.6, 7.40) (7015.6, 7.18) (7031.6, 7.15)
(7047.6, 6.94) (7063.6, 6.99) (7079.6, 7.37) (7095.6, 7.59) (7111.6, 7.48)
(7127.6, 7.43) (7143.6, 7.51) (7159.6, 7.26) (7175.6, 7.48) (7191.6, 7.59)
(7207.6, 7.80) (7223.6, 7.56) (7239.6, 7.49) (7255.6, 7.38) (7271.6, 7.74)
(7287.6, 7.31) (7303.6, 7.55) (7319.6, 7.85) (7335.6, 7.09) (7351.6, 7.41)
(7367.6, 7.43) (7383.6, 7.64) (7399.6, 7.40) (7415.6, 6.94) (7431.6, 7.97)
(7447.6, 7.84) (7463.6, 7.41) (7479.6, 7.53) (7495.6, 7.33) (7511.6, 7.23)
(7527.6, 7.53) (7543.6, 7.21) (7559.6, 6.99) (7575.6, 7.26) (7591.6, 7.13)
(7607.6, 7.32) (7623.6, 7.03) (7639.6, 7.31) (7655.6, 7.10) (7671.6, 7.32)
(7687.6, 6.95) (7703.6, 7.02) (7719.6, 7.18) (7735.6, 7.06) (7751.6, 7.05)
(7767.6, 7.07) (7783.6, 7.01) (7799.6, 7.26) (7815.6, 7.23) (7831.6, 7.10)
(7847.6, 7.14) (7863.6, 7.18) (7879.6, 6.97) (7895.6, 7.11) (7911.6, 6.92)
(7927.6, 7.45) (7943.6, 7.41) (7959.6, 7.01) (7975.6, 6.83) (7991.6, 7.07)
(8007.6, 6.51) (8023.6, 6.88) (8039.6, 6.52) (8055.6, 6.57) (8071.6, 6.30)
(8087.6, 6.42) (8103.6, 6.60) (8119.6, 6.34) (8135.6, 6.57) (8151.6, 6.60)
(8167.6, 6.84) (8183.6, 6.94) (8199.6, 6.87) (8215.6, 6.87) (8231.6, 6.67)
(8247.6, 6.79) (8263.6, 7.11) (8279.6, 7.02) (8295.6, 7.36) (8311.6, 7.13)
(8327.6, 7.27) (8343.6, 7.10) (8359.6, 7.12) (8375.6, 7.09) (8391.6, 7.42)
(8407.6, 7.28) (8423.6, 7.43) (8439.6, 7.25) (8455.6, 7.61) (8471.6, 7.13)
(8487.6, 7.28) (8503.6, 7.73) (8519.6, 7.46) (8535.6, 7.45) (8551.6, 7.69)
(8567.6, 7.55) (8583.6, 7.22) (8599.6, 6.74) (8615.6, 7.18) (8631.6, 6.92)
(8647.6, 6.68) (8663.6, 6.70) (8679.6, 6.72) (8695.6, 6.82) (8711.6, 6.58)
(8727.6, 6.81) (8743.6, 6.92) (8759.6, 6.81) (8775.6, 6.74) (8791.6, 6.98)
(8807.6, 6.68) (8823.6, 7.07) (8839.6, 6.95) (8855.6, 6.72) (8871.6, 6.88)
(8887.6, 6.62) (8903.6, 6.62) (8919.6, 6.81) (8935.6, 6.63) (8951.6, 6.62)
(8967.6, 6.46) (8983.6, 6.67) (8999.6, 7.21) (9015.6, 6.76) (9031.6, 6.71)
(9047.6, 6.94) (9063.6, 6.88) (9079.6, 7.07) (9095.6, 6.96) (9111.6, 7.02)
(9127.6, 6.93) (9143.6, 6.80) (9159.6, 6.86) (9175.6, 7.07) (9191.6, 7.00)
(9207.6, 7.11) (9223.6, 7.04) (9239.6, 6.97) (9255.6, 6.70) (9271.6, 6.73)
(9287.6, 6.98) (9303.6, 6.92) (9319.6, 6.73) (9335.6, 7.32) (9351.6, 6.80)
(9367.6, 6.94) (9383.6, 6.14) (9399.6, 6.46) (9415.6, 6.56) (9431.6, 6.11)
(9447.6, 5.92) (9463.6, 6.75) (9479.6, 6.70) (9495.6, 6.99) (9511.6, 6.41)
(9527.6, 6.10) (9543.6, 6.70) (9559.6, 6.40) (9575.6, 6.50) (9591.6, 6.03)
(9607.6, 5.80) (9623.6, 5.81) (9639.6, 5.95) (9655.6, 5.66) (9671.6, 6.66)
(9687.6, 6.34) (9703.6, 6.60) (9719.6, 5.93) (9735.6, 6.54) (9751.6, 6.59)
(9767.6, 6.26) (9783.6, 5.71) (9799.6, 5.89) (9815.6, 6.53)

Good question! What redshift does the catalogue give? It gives 0.13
